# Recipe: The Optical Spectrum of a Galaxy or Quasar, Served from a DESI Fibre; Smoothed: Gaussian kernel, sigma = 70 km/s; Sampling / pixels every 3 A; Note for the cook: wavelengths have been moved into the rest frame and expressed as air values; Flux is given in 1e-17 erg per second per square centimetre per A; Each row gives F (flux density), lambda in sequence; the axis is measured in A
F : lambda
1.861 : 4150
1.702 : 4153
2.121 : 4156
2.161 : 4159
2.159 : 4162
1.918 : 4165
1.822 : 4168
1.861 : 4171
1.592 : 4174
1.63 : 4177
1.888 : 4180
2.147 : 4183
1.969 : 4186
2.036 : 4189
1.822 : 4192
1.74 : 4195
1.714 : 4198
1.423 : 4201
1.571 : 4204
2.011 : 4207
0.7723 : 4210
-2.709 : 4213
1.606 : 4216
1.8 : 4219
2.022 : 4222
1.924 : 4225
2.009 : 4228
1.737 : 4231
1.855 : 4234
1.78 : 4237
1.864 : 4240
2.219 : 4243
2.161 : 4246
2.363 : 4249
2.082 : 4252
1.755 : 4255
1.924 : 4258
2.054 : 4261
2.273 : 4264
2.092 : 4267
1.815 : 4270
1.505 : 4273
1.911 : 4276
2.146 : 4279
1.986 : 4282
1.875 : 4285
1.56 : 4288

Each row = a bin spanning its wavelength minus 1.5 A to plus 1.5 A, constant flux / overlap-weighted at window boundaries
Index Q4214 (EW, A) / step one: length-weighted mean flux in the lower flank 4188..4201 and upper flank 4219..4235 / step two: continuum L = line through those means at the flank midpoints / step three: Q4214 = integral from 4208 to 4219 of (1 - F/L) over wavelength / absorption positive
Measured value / 9.5 A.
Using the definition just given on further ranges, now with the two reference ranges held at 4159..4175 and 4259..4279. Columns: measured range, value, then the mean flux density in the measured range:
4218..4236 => 0.4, 1.89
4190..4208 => 1.9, 1.71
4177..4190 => -0.3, 1.97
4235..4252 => -1.1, 2.07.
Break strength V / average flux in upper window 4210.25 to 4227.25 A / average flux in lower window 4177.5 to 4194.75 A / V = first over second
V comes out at 0.50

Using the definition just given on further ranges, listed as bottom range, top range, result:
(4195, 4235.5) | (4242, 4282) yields 1.47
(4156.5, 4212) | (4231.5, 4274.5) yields 1.13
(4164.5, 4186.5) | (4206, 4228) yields 0.60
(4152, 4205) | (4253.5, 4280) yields 1.05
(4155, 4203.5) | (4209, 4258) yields 0.86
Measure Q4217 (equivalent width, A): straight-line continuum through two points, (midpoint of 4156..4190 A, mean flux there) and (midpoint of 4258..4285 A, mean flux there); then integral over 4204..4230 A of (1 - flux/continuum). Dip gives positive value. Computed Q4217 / 9.8 A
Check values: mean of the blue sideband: 1.93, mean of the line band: 1.21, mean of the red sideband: 1.96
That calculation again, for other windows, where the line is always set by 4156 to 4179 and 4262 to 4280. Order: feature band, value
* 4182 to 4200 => 0.2 A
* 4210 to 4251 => 7.9 A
